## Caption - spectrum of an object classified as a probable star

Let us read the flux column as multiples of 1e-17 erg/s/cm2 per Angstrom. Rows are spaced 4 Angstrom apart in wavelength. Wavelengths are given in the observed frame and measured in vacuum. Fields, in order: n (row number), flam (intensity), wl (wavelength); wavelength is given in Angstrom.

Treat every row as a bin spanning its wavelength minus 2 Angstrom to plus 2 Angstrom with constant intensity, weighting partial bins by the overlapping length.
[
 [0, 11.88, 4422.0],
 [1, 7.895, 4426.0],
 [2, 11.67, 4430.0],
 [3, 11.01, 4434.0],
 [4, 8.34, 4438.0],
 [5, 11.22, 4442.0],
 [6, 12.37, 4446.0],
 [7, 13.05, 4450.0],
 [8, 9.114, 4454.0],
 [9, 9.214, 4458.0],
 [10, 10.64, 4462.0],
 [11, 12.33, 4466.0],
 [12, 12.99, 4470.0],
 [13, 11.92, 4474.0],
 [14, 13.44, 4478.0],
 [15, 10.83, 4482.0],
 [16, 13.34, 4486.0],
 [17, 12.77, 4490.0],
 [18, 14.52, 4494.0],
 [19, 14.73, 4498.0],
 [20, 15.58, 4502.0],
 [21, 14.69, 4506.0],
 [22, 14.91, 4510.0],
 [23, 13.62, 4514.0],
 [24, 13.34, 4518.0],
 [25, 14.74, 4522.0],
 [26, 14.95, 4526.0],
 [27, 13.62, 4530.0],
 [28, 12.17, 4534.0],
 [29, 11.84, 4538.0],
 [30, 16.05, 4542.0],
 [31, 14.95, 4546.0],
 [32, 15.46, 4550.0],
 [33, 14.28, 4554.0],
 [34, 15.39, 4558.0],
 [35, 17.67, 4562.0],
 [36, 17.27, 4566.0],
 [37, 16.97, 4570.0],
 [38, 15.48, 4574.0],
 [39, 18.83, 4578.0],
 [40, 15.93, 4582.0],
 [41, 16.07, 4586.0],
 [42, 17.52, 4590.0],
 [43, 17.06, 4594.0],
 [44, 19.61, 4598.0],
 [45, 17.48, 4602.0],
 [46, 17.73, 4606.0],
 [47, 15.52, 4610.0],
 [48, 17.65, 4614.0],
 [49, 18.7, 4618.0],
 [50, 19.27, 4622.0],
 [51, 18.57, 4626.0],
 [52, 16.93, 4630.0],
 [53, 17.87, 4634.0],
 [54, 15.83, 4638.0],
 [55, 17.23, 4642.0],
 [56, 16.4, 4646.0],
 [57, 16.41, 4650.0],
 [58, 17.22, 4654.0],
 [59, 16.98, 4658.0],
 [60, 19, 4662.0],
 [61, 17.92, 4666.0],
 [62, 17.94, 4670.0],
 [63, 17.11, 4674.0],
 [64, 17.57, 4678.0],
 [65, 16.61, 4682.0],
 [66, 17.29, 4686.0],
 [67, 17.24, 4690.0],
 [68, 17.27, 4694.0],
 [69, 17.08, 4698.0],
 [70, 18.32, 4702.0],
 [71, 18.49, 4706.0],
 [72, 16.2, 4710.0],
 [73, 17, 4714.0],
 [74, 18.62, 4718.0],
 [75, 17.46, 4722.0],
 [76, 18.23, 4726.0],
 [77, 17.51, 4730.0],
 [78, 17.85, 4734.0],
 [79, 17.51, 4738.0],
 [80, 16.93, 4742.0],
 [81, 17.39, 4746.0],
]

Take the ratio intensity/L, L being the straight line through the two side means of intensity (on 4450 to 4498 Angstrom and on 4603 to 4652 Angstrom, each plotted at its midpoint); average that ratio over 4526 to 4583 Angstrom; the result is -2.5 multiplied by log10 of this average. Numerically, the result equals -0.038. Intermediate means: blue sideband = 12.1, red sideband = 17.3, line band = 15.4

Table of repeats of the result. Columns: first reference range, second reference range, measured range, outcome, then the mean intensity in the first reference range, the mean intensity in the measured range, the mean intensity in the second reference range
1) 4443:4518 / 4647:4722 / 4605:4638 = -0.11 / 12.8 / 17.7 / 17.4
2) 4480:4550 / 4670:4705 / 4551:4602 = -0.11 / 14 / 16.8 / 17.4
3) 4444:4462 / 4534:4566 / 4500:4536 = -0.04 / 10.9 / 14.2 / 15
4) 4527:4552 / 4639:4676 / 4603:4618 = -0.08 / 14.1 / 17.2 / 17.3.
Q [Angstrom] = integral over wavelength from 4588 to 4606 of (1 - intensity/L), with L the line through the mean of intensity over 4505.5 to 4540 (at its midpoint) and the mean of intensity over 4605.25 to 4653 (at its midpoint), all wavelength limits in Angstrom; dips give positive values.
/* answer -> -1.8 Angstrom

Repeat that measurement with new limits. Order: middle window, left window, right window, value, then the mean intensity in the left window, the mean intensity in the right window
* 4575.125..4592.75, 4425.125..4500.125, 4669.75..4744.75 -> -2.95 Angstrom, 11.7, 17.5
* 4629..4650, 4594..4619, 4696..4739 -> 1.04 Angstrom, 17.7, 17.7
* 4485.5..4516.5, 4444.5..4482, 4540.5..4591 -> -2.26 Angstrom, 11.6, 16.3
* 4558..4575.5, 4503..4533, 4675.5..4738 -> -1.90 Angstrom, 14.2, 17.5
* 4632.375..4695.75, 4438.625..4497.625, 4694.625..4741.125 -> -3.22 Angstrom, 12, 17.6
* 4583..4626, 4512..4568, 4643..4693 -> -4.47 Angstrom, 14.7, 17.3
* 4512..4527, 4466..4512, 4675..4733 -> 0.01 Angstrom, 13.6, 17.5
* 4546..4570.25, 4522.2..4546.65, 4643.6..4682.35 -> -2.40 Angstrom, 13.9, 17.3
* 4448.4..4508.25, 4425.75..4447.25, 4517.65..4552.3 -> -2.41 Angstrom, 10.6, 14.2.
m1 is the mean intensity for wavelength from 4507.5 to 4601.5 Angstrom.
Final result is 15.6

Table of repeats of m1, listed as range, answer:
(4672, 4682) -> 17.2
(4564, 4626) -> 17.4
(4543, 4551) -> 15.3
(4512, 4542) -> 13.6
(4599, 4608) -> 17.8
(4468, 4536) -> 13.7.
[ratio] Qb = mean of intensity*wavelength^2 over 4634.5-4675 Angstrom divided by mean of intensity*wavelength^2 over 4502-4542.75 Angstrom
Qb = 1.30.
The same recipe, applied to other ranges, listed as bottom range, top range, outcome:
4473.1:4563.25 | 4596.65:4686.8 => 1.31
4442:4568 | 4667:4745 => 1.40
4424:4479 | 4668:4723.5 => 1.76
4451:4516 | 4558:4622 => 1.42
